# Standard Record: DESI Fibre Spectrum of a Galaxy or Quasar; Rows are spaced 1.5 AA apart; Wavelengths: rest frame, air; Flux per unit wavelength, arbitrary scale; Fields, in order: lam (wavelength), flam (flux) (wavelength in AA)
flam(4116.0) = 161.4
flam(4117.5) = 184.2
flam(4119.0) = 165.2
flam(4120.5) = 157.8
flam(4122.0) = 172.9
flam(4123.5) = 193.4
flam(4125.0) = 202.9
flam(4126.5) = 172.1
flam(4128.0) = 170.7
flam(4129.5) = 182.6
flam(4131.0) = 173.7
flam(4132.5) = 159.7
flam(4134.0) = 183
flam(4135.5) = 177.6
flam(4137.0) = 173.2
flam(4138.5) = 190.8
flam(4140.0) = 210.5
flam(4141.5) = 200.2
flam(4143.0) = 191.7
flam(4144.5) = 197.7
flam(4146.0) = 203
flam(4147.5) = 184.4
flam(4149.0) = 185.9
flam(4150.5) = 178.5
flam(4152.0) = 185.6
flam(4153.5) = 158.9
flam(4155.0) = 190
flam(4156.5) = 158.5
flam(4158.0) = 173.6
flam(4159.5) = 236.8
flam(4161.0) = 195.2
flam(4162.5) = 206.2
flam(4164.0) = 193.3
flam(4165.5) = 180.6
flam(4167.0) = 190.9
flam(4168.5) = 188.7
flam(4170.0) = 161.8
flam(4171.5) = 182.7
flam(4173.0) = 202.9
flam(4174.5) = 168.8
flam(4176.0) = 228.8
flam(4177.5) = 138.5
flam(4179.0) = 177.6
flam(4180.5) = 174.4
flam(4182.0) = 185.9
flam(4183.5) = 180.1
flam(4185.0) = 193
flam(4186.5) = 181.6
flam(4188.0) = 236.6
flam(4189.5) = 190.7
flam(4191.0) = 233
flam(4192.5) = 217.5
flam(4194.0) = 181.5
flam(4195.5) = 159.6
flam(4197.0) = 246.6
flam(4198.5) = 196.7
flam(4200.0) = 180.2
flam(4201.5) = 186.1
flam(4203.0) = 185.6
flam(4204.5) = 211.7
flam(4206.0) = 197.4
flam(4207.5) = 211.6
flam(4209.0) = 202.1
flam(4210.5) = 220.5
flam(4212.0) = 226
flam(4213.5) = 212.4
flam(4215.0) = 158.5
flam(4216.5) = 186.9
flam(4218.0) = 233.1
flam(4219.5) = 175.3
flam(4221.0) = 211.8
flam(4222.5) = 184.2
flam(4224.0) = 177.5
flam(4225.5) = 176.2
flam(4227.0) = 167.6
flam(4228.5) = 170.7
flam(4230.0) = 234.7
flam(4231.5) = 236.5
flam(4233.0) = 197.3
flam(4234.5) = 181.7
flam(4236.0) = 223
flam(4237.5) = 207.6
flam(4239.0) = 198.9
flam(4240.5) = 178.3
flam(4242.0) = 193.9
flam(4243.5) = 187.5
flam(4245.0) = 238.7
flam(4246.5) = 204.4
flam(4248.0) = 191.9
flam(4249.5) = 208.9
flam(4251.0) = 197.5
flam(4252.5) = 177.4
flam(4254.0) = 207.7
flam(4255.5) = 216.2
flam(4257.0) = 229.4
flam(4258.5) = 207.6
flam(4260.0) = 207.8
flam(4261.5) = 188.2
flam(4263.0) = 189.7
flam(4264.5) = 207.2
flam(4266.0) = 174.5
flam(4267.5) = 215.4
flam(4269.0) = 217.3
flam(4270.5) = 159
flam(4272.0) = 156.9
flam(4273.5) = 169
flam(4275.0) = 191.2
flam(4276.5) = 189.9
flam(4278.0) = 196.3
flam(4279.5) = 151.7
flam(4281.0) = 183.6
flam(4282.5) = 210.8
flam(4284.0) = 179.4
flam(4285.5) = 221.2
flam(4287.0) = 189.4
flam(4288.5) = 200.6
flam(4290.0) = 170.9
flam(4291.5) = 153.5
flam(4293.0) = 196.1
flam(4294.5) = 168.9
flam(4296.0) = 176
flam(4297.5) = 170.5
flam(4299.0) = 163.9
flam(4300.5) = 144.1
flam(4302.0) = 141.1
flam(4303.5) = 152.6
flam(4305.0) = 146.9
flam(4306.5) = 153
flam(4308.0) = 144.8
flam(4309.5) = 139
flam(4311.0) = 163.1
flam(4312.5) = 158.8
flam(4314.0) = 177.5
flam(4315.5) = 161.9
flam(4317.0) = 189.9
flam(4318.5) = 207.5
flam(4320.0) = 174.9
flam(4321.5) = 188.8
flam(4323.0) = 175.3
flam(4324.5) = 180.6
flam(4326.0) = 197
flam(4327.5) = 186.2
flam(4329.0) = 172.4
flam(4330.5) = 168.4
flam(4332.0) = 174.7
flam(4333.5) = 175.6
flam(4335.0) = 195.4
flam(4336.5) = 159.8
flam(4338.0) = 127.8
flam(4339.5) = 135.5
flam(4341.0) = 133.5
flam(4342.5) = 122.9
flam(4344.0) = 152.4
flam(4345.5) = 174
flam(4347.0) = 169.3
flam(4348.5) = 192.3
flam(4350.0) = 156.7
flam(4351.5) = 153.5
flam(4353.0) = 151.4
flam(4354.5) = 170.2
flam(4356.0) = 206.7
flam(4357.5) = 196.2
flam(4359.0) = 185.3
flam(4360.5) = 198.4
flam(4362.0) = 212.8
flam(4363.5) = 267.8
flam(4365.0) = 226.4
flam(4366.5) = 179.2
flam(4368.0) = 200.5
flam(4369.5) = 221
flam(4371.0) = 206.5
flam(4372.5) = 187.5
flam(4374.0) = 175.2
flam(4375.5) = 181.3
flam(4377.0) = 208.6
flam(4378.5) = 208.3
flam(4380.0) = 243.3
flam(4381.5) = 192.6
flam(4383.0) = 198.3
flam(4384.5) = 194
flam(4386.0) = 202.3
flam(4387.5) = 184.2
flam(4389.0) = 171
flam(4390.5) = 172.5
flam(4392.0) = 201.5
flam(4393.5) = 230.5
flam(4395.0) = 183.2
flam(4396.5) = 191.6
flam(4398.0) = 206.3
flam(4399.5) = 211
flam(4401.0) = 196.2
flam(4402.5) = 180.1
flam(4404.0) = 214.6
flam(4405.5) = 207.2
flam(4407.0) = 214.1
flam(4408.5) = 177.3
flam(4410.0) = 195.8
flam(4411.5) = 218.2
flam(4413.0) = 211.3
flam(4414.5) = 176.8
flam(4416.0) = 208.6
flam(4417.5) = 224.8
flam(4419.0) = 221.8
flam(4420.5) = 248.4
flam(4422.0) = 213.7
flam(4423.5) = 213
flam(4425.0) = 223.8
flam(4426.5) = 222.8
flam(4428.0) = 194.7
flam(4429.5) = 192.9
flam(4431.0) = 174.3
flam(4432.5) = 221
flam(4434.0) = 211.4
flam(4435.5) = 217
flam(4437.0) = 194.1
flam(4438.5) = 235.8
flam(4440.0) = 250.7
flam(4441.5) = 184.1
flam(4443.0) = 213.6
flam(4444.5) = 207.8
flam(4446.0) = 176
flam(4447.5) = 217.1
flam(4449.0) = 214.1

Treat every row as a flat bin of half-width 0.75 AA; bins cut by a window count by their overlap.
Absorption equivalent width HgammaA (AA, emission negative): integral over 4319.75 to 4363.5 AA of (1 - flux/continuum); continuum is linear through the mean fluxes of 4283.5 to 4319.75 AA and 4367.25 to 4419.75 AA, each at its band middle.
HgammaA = 2.27 AA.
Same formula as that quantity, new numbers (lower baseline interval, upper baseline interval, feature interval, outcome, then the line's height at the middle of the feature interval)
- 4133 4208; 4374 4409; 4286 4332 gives 5.8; 196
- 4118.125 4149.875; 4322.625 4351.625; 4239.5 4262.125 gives -3.9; 173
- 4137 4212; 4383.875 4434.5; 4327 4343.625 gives 3.4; 200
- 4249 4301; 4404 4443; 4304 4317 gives 2.4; 194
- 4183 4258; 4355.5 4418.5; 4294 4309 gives 3.4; 201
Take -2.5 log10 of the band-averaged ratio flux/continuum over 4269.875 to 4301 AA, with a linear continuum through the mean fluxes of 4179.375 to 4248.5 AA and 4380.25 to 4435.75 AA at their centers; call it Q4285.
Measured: 0.12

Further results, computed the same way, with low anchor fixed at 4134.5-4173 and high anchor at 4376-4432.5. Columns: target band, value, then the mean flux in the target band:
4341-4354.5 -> 0.255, 158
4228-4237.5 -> -0.083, 208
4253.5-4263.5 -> -0.067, 207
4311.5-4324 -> 0.111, 179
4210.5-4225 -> -0.028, 197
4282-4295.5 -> 0.052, 187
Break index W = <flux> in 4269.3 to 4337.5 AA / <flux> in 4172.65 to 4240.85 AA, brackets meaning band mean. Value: 0.9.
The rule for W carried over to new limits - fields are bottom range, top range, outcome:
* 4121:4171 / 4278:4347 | 0.91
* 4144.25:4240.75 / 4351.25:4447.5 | 1.05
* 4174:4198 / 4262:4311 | 0.91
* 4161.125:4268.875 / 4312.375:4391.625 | 0.93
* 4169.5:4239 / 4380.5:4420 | 1.02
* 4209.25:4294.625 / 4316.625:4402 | 0.96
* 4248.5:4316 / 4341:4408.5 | 1.06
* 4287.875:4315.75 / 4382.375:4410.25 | 1.21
